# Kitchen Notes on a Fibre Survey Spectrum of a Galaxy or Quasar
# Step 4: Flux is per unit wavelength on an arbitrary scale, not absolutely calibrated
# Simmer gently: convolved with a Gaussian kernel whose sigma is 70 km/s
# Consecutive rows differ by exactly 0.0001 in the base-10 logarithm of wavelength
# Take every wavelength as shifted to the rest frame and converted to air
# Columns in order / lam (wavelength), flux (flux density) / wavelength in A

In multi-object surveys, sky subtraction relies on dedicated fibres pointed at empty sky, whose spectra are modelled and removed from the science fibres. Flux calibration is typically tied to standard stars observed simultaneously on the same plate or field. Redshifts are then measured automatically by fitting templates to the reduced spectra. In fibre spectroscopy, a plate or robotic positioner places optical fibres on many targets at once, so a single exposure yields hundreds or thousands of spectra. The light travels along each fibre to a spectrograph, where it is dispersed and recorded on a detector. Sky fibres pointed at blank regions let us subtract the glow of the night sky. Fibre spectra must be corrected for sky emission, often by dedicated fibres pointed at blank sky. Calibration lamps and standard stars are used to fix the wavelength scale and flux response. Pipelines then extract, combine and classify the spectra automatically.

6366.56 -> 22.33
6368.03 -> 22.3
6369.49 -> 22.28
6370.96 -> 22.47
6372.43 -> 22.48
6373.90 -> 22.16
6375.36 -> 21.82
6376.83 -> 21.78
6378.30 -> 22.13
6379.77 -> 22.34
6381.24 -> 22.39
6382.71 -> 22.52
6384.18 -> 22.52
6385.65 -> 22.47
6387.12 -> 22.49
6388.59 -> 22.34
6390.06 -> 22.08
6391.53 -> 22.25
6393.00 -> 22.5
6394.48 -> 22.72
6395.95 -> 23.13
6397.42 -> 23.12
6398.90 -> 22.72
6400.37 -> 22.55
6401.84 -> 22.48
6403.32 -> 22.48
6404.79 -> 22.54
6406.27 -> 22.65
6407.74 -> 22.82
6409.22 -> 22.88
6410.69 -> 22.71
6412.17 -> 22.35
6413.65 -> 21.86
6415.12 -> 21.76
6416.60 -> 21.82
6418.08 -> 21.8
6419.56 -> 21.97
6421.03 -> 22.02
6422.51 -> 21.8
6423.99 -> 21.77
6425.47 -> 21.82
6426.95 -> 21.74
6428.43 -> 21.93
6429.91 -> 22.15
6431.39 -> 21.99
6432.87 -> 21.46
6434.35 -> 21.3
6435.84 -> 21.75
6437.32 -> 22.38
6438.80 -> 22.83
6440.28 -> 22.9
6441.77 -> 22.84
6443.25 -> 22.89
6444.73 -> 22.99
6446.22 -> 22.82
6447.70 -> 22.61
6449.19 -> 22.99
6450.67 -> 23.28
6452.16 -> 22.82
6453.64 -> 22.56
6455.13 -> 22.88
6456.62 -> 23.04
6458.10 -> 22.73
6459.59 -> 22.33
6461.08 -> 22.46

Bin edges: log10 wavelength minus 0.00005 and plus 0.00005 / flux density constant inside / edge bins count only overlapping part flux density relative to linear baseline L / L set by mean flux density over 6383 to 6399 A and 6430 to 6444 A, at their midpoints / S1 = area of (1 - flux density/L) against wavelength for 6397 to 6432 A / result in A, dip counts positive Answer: 0.3 A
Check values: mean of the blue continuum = 22.6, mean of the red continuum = 22.3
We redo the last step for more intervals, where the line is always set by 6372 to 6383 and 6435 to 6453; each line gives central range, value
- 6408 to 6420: 0.2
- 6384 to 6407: -0.2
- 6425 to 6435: 0.4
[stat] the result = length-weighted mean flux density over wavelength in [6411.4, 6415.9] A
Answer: 22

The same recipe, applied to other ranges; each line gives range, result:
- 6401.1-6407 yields 22.5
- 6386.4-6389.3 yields 22.4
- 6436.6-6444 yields 22.8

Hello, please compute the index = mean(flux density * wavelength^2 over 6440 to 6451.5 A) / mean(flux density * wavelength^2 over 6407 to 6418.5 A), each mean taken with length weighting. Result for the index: 1.0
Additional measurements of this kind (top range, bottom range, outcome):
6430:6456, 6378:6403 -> 1.02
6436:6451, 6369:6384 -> 1.05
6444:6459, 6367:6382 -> 1.05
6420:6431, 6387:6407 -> 0.98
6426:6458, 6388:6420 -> 1.01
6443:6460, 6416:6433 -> 1.05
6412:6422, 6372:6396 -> 0.99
